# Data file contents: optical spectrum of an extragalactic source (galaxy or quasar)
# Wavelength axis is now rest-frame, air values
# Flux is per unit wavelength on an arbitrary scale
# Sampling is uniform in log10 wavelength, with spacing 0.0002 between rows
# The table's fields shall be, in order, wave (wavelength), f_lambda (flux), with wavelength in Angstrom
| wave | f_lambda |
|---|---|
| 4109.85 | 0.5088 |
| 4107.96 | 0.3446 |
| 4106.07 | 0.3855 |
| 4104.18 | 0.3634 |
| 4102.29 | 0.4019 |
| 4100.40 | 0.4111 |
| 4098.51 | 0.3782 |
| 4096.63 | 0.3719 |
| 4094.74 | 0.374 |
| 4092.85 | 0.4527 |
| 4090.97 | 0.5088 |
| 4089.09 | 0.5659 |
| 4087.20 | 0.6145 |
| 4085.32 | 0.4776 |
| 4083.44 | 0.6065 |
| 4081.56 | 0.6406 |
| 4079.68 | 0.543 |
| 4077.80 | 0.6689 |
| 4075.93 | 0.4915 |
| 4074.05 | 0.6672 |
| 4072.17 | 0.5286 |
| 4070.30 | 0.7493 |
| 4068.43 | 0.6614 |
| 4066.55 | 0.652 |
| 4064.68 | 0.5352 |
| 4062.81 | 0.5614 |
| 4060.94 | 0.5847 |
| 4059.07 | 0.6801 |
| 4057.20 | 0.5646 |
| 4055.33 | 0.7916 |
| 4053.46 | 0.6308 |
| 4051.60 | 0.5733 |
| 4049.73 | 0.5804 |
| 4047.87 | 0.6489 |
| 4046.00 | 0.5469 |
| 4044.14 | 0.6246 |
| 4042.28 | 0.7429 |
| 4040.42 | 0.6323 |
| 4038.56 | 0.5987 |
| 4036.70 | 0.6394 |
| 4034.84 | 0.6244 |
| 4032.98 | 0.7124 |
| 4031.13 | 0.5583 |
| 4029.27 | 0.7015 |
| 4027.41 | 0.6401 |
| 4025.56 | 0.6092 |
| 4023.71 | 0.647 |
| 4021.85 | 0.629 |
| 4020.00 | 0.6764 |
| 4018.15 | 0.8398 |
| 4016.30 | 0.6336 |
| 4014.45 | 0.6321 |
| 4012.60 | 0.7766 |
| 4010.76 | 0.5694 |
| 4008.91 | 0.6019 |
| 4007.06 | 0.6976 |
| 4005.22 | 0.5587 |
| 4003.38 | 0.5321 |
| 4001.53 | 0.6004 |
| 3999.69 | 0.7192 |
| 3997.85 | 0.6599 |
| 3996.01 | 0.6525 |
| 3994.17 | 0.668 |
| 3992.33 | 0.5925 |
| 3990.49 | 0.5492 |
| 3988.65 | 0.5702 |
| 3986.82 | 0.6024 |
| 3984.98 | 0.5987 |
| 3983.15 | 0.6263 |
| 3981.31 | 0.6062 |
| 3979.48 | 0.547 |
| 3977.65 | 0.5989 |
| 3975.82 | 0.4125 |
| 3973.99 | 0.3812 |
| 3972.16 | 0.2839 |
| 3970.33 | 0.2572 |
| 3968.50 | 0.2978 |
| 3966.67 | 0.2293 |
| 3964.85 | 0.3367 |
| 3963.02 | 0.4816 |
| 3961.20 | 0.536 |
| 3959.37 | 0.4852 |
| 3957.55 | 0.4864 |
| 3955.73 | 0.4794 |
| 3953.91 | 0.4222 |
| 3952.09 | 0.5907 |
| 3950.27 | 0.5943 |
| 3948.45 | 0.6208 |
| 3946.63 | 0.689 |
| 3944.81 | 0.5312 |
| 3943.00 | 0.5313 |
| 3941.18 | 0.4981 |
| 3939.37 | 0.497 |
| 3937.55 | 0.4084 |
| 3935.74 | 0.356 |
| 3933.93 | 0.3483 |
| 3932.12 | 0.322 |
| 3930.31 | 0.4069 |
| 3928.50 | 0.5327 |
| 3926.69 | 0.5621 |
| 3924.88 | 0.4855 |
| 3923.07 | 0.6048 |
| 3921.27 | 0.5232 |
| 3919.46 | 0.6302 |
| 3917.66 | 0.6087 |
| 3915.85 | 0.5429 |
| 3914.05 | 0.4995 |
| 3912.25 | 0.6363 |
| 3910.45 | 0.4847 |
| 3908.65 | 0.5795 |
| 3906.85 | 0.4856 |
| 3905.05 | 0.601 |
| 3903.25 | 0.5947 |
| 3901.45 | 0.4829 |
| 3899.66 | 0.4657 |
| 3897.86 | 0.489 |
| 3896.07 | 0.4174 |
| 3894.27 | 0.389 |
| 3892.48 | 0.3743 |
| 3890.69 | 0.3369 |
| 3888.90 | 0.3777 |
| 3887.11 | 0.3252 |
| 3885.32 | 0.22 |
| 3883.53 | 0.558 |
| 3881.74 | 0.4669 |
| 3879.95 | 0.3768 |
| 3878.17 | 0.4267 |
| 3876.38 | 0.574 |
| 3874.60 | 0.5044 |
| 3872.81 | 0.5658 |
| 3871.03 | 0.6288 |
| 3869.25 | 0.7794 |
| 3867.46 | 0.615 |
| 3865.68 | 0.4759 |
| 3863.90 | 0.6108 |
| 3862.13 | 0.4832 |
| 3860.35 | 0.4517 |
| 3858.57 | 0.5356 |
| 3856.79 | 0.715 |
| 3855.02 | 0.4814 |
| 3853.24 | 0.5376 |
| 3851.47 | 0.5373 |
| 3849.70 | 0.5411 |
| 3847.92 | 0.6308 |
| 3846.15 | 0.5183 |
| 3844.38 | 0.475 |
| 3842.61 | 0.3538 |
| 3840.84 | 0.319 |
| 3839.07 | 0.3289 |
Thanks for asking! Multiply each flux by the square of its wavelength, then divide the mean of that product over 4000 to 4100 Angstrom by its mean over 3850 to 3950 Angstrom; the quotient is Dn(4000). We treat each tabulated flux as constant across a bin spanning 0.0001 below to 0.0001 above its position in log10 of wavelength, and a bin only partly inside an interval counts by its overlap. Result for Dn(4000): 1.3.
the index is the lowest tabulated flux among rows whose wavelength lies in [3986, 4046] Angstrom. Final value 0.5321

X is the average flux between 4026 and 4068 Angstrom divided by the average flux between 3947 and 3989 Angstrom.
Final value 1.30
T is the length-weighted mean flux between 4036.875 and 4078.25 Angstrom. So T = 0.623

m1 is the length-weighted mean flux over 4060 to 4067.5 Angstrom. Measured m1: 0.583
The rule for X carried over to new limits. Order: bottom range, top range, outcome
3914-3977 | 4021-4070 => 1.34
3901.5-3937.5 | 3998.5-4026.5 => 1.27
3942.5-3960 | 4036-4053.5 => 1.14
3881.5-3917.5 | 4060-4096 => 1.22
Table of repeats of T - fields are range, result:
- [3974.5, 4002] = 0.597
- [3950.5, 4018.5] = 0.542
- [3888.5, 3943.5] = 0.487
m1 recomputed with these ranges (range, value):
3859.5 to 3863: 0.467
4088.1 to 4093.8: 0.509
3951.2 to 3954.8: 0.507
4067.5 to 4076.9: 0.62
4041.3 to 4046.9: 0.639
